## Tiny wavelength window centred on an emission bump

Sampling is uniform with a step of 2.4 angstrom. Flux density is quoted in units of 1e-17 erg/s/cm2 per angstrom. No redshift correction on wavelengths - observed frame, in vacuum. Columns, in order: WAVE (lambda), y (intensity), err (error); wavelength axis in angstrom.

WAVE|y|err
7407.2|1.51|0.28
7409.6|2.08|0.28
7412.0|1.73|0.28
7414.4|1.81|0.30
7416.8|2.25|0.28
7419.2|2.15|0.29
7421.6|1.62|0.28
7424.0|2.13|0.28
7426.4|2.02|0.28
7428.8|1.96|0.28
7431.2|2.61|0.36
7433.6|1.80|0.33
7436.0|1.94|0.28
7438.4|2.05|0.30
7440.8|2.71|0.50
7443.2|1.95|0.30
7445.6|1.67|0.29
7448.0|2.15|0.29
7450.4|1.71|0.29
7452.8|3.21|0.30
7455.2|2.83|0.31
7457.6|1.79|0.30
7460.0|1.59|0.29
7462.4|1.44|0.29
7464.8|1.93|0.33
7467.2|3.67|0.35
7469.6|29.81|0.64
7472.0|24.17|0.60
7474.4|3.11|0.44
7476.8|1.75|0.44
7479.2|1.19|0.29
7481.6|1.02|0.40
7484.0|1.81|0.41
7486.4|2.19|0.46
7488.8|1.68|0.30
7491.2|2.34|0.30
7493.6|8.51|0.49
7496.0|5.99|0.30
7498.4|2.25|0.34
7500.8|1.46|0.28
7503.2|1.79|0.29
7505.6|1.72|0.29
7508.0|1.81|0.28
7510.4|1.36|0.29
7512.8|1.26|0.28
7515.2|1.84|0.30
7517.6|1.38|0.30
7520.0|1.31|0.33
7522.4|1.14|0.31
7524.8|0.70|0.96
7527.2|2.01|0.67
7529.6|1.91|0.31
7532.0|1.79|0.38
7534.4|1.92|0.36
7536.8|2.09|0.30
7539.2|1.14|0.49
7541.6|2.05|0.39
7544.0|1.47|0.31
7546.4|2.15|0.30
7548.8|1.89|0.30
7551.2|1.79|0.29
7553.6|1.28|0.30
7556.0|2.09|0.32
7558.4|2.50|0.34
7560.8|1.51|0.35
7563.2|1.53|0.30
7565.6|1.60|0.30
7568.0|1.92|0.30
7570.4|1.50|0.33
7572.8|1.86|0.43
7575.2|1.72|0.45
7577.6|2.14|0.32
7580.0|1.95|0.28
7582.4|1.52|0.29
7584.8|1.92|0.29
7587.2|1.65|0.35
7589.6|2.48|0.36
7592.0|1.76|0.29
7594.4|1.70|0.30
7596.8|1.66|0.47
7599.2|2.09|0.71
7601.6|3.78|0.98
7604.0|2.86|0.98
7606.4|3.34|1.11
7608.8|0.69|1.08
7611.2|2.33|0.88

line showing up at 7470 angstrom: H-alpha 6563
